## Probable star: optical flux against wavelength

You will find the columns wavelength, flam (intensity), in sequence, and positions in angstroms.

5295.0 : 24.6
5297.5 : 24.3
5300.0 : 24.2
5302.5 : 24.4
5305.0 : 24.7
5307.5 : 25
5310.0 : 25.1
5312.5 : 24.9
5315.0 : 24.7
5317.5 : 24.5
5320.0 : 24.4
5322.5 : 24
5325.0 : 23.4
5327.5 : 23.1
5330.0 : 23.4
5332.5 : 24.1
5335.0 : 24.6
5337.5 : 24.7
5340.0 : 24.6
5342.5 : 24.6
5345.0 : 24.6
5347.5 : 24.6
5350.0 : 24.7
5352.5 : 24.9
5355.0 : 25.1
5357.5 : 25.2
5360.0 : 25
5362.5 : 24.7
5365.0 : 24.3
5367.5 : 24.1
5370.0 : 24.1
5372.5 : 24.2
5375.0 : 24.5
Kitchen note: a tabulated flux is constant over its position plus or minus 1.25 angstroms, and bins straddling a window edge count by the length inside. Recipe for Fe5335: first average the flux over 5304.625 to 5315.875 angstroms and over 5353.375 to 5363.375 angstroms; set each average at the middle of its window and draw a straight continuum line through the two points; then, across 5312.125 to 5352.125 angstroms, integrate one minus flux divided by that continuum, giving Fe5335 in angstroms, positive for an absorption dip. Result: 1.0 angstroms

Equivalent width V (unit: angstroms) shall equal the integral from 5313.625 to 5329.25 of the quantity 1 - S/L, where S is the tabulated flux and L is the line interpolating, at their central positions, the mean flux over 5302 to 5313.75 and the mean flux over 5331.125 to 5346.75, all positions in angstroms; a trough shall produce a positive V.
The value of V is 0.45 angstroms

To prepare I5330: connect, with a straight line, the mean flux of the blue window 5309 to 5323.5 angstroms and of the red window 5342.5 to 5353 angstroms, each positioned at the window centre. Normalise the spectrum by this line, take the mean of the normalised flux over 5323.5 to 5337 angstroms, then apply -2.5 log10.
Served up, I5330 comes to 0.04 mag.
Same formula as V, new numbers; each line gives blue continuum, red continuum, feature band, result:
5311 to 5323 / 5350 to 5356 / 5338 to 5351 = 0.1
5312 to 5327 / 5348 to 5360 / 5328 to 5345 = 0.2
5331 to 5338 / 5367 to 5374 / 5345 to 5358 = -0.3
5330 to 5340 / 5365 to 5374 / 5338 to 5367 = -0.6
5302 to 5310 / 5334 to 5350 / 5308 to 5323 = 0.1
